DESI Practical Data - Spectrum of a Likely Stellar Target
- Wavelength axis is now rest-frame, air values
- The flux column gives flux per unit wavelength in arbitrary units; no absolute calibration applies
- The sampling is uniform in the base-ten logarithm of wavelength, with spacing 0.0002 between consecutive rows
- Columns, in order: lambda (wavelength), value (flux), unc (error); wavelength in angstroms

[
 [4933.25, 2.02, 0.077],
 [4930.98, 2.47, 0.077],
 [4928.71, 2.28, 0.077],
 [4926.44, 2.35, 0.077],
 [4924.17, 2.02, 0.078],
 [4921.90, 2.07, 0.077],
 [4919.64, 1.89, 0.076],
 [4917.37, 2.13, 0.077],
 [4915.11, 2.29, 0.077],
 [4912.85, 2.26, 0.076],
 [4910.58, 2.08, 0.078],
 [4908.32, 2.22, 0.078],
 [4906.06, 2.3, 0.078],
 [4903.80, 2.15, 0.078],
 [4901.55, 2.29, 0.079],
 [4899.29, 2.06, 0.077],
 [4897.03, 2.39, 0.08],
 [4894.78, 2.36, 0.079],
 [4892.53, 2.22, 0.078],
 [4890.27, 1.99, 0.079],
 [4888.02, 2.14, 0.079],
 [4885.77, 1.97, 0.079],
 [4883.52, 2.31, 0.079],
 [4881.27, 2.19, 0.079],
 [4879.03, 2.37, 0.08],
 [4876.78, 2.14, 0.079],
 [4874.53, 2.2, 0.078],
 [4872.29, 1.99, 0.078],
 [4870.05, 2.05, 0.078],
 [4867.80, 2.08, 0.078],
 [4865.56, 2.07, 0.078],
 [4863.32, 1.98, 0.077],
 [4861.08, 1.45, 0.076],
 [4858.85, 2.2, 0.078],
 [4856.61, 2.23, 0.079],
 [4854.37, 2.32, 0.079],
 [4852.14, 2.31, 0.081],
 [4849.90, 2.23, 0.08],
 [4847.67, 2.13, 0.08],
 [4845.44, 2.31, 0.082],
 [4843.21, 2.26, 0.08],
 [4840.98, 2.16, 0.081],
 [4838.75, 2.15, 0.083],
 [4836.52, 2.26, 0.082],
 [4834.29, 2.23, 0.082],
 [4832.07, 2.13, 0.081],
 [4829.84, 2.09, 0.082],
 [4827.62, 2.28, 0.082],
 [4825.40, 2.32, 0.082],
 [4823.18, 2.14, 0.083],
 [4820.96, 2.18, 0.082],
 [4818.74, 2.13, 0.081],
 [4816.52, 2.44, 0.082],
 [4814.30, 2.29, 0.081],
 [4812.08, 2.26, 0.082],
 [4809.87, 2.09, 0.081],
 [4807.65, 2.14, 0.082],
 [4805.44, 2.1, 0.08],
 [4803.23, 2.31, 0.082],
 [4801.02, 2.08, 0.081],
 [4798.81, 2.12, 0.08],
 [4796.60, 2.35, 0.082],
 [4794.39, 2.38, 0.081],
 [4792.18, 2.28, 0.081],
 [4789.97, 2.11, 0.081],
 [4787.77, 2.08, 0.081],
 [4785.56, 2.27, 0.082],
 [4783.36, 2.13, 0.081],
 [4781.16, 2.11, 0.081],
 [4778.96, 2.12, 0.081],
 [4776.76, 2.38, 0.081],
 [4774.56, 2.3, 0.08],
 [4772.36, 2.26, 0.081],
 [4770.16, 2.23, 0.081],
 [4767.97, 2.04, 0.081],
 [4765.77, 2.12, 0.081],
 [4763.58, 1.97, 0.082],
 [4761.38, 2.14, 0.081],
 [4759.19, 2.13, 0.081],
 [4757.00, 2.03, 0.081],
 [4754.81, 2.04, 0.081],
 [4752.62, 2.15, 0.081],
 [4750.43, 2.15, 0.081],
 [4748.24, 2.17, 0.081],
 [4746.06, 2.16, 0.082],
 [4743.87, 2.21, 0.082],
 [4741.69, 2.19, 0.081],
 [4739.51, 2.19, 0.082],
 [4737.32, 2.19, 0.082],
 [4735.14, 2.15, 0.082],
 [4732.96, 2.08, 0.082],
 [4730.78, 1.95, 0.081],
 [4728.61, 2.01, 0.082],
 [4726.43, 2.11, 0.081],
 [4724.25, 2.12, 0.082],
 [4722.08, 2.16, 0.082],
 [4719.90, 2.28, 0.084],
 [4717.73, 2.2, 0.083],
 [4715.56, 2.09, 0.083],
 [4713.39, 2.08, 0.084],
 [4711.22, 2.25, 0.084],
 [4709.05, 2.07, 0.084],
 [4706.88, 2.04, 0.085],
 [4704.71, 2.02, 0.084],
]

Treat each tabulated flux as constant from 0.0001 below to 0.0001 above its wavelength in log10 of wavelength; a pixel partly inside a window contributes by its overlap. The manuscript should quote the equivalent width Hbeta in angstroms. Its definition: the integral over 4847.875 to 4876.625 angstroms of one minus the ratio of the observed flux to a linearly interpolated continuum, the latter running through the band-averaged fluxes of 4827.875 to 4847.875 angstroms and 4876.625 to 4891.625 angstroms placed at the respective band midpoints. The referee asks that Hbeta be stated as 1.1 angstroms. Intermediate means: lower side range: 2.2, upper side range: 2.16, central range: 2.1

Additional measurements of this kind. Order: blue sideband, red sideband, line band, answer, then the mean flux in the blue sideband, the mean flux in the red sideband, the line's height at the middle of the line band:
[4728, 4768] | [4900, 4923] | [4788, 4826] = -1.47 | 2.11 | 2.17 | 2.13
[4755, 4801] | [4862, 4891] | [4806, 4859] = -2.00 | 2.17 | 2.11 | 2.14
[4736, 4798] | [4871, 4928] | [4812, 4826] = -0.47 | 2.17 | 2.18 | 2.17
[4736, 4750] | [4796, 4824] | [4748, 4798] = 0.44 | 2.18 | 2.2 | 2.19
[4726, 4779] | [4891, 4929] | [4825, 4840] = -0.25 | 2.14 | 2.19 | 2.17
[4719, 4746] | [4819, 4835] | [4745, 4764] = 0.36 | 2.14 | 2.19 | 2.15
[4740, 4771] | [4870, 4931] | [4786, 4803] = -0.54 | 2.12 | 2.18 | 2.14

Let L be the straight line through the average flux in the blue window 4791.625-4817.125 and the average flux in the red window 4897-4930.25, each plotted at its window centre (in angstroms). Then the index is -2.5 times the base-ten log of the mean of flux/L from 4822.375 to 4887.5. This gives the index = 0.03 mag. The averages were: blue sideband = 2.23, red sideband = 2.18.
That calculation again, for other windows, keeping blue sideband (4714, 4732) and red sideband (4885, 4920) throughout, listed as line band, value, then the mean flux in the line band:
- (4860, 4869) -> 0.14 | 1.9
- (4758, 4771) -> 0.01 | 2.1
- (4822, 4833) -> -0.02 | 2.19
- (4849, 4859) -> -0.05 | 2.26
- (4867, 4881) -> 0.01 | 2.14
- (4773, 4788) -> -0.04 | 2.21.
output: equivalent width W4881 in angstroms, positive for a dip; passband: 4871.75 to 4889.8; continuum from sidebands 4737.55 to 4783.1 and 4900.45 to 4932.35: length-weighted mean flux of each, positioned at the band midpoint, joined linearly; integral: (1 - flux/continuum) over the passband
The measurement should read 0.2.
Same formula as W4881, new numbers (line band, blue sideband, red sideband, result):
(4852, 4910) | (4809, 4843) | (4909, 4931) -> 1.0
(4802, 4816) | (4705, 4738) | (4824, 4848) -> -0.1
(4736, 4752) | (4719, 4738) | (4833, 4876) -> -0.5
